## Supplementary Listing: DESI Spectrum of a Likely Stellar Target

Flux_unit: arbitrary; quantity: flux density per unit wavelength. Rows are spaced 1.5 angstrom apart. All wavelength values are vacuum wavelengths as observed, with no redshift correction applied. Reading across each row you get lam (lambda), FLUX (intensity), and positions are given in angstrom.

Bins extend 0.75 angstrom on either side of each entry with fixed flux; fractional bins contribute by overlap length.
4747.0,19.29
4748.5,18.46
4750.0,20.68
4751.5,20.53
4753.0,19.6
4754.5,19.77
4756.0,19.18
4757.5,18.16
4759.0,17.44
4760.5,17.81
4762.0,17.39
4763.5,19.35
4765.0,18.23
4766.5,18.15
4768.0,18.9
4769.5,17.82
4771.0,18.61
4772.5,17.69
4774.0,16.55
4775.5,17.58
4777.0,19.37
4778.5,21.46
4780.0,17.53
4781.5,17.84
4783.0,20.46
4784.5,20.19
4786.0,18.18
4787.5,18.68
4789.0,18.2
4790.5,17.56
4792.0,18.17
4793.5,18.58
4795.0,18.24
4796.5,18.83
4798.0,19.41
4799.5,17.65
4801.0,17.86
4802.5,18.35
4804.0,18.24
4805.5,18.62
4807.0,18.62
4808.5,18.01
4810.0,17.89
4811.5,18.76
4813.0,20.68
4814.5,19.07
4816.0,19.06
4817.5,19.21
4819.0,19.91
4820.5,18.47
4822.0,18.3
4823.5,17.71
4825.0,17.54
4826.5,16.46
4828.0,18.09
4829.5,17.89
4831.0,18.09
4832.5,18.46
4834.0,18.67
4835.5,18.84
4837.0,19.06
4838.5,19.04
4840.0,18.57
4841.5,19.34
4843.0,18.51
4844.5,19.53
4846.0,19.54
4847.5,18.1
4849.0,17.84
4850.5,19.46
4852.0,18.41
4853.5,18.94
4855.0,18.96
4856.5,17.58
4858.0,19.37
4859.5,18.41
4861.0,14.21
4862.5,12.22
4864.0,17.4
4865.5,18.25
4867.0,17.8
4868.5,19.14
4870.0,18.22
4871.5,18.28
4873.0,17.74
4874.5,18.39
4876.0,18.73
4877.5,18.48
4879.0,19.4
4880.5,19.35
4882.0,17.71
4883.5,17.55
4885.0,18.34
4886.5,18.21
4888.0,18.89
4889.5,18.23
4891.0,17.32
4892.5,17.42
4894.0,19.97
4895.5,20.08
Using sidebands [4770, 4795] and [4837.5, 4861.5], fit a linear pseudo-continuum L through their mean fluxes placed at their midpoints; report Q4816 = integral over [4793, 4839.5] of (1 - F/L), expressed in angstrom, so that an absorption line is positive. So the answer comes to 0.1 angstrom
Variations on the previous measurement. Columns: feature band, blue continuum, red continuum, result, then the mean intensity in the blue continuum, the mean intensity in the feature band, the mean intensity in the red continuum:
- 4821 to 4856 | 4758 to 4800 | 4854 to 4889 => -0.7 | 18.4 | 18.5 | 17.9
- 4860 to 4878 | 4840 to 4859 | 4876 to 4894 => 1.1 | 18.8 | 17.4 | 18.4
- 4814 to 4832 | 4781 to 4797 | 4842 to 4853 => 0.4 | 18.6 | 18.3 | 18.8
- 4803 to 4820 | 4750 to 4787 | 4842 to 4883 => -0.4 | 18.7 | 18.9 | 18.2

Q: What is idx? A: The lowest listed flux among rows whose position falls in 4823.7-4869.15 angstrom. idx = 12.22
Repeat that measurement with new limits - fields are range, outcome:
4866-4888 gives 17.55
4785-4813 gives 17.56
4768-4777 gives 16.55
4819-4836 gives 16.46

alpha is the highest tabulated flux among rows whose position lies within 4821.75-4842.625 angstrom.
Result 19.34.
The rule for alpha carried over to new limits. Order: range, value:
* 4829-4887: 19.54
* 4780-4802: 20.46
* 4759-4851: 21.46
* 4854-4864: 19.37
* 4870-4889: 19.4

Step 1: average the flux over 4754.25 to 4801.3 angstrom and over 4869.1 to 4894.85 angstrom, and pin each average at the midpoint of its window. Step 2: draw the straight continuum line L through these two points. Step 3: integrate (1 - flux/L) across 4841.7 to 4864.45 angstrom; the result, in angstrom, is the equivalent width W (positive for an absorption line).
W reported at 0.6 angstrom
